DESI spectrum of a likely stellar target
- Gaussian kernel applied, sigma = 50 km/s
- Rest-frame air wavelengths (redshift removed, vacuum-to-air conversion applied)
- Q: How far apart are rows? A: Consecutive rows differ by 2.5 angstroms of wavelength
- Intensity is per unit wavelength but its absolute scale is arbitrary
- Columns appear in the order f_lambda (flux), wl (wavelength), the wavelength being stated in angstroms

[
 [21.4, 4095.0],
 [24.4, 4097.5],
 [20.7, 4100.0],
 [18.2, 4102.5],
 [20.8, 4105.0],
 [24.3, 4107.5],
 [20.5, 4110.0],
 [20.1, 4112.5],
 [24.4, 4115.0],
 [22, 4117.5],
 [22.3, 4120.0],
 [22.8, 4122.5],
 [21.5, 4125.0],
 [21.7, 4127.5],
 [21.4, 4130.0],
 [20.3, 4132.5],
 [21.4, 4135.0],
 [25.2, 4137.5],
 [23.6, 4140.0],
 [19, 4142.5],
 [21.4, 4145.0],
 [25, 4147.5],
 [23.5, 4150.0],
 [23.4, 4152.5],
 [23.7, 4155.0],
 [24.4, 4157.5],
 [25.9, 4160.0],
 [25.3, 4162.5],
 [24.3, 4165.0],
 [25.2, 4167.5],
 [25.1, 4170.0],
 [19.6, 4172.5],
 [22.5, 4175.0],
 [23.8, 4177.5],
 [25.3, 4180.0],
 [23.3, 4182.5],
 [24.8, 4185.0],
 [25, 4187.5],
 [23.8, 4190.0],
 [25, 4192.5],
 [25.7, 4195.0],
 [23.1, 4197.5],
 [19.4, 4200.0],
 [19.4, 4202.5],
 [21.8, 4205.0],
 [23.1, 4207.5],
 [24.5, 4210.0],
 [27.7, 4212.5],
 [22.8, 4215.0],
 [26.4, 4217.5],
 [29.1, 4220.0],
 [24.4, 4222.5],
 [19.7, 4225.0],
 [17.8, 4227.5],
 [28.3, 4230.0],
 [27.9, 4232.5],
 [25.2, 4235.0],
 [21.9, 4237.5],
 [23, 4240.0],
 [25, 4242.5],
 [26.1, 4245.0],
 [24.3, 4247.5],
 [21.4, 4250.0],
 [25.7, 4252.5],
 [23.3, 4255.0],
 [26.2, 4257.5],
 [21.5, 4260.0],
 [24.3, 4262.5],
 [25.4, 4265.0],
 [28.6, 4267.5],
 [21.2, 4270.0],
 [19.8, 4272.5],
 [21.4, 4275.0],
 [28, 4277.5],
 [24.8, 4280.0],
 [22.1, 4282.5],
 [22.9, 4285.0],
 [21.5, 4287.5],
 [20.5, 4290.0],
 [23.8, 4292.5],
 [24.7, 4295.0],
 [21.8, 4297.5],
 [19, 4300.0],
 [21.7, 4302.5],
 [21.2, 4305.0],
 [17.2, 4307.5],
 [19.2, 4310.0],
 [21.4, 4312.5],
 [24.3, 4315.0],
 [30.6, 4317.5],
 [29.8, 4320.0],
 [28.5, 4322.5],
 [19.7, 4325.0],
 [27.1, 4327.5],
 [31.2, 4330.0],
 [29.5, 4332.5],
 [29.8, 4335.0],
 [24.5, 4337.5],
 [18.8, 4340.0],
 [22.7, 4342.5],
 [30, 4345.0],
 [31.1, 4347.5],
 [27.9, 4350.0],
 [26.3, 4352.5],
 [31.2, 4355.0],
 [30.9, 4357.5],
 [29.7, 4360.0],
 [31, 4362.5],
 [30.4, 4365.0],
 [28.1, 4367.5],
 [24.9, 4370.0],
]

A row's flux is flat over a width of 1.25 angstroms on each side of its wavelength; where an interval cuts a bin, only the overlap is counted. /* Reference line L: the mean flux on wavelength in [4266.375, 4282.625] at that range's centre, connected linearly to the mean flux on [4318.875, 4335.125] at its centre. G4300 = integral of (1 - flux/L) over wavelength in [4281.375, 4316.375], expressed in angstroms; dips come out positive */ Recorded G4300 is 5.5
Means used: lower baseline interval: 23.8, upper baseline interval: 27.8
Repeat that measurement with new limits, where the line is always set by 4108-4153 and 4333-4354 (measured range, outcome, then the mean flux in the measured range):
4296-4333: 2.8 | 24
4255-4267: 0.2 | 24.5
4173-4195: -0.8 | 24.1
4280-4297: 1.8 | 22.7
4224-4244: 0.5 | 23.7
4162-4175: -0.4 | 23.7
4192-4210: 0.8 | 22.5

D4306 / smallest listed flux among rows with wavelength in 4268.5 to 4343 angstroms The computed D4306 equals 17.2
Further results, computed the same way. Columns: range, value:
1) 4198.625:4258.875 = 17.8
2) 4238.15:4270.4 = 21.2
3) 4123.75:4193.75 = 19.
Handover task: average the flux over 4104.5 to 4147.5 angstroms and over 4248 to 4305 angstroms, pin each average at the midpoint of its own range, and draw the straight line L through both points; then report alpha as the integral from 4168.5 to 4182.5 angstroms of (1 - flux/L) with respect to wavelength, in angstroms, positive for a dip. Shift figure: -0.6 angstroms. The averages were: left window 22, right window 23.1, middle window 23.3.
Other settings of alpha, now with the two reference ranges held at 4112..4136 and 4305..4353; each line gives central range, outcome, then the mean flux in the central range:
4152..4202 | -2.3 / 23.9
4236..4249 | 0.0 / 24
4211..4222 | -1.3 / 26.3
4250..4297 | 2.0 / 23.6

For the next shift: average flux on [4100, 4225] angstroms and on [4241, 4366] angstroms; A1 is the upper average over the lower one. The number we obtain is 1.08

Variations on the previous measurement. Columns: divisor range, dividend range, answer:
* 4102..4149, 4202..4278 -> 1.10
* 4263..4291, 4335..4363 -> 1.18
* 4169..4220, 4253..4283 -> 1.01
